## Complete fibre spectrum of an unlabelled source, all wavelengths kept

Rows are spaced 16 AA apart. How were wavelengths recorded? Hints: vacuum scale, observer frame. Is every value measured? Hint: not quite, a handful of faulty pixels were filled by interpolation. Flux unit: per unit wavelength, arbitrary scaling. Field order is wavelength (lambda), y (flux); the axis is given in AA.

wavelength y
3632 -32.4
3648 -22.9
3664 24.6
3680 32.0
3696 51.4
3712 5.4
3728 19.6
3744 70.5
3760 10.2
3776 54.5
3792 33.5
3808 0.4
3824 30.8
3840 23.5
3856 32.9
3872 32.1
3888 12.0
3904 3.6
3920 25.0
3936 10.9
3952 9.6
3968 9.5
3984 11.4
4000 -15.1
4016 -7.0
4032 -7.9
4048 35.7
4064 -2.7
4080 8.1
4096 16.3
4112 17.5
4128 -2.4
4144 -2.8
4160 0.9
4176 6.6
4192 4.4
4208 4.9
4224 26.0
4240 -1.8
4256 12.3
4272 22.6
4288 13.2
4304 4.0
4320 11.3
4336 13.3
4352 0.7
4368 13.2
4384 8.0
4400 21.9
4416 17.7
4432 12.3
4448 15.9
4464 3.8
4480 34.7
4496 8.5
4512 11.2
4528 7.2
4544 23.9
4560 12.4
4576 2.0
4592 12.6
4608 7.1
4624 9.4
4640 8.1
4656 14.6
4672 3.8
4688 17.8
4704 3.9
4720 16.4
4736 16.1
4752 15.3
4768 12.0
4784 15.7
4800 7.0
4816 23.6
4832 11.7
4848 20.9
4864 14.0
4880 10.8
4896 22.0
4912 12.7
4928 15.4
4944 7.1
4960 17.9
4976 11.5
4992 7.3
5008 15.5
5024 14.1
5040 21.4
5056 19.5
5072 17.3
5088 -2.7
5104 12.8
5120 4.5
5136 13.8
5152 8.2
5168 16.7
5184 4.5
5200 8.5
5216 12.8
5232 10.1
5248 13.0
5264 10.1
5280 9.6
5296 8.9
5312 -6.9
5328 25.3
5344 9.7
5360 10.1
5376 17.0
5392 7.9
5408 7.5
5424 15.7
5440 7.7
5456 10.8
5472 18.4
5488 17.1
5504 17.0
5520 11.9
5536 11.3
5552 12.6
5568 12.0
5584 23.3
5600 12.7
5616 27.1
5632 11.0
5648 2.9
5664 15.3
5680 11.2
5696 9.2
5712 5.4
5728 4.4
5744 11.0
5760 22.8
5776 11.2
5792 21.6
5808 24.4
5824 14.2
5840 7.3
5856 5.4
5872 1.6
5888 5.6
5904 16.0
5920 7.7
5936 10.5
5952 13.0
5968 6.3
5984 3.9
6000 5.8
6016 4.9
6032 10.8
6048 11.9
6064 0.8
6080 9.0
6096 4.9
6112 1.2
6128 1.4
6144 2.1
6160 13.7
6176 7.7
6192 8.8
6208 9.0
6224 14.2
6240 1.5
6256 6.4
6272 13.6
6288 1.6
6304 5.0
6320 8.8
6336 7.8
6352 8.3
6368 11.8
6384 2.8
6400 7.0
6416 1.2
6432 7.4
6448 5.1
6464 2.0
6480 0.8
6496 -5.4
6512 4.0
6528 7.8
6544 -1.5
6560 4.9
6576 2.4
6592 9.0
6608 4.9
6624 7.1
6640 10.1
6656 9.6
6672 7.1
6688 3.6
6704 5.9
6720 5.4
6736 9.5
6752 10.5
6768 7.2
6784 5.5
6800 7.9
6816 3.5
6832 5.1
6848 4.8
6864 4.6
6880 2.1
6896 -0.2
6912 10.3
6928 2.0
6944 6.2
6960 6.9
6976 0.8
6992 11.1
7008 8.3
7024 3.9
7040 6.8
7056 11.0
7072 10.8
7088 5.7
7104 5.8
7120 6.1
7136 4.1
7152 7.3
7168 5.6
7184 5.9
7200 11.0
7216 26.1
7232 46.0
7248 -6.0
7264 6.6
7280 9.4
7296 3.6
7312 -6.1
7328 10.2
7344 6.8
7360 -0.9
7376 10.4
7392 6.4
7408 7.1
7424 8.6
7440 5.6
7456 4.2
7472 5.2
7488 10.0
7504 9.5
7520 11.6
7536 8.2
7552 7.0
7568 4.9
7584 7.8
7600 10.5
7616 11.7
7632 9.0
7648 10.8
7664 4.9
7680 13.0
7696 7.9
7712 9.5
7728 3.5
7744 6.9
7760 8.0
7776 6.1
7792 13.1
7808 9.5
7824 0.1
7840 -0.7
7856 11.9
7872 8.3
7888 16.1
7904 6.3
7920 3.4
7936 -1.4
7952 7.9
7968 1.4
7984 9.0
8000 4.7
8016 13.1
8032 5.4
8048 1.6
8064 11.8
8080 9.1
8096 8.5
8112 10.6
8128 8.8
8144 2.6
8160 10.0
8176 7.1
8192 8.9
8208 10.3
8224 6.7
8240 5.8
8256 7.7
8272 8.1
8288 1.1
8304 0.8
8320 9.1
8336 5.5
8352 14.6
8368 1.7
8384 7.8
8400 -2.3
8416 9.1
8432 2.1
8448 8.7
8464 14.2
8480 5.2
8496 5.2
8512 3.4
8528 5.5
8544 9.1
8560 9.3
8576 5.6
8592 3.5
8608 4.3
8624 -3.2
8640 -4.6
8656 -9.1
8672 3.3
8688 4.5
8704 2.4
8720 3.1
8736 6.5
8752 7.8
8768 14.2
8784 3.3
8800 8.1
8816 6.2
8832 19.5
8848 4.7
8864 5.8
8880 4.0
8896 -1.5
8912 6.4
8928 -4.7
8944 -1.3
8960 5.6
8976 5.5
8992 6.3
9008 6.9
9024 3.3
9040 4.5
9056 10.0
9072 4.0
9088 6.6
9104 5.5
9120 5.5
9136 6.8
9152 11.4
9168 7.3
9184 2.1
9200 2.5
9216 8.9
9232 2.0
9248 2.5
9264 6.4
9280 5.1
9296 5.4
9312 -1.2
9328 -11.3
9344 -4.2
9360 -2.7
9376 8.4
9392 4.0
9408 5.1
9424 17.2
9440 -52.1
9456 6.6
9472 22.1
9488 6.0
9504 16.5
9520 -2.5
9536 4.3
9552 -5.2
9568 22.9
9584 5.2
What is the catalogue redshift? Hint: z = 0.94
